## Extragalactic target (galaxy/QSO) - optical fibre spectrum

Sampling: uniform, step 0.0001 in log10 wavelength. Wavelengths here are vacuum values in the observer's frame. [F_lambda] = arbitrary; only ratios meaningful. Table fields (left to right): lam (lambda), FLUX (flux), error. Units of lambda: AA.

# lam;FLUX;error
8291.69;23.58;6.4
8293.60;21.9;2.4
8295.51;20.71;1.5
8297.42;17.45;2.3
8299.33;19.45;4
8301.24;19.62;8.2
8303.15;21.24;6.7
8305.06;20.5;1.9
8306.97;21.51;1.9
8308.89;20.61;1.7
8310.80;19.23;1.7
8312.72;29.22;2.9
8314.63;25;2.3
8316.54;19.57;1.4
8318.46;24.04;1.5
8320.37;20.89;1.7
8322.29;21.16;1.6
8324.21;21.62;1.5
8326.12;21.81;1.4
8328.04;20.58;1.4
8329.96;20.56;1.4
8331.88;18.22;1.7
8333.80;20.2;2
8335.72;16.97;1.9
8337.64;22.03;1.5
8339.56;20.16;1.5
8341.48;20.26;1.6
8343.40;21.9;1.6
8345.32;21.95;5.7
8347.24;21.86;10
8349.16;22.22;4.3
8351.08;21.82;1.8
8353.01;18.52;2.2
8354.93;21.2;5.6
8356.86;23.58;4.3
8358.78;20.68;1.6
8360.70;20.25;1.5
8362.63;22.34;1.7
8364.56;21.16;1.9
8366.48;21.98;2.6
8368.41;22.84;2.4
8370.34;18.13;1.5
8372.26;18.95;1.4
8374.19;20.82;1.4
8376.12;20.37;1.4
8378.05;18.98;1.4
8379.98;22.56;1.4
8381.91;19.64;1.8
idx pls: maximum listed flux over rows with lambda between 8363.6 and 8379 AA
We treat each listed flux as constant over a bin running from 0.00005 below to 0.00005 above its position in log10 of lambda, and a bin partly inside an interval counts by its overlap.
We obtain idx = 22.84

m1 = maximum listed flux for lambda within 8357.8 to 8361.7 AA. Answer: 20.68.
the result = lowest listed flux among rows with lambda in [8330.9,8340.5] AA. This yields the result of 16.97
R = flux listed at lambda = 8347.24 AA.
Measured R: 21.86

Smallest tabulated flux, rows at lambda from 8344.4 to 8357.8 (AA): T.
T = 18.52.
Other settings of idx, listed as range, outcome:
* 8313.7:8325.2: 25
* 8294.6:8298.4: 20.71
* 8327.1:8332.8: 20.58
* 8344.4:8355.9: 22.22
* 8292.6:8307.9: 21.9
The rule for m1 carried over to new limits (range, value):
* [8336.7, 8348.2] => 22.03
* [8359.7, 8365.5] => 22.34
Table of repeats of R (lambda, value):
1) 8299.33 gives 19.45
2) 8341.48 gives 20.26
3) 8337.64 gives 22.03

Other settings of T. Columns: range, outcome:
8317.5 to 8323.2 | 20.89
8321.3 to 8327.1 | 21.16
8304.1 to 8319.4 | 19.23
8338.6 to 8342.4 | 20.16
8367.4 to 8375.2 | 18.13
